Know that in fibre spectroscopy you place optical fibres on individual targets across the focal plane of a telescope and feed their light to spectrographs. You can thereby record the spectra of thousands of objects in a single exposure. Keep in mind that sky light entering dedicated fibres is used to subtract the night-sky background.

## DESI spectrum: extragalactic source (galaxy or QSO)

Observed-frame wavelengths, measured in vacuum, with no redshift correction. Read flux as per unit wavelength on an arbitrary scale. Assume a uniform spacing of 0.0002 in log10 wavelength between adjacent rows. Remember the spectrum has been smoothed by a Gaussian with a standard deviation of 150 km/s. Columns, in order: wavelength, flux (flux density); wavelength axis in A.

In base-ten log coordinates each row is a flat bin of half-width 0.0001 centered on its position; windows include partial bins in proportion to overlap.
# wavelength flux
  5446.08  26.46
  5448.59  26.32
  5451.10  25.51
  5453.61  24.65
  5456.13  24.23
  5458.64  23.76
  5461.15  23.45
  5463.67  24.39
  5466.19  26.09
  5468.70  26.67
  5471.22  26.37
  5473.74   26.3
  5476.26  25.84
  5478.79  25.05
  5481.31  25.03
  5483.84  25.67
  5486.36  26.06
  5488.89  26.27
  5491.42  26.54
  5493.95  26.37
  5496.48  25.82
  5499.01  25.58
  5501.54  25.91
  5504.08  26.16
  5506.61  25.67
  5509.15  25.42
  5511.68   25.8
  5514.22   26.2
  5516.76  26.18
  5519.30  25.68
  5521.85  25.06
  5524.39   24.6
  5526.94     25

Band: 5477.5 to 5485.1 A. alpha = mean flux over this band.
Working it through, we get 25.2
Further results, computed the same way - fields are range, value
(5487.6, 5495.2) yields 26.4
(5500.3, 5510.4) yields 25.8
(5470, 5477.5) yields 26.2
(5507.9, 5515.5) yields 25.8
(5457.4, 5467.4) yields 24.4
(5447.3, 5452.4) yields 25.9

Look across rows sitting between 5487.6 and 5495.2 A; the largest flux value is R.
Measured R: 26.54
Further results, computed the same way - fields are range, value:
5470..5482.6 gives 26.37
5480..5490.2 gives 26.27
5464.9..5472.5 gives 26.67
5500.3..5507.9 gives 26.16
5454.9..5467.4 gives 26.09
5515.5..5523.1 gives 26.18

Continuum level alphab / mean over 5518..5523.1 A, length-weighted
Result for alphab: 25.3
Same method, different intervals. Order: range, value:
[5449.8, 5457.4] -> 24.8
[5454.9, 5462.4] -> 23.8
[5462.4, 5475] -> 26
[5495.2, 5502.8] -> 25.8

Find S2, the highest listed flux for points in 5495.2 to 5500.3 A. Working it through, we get 25.82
